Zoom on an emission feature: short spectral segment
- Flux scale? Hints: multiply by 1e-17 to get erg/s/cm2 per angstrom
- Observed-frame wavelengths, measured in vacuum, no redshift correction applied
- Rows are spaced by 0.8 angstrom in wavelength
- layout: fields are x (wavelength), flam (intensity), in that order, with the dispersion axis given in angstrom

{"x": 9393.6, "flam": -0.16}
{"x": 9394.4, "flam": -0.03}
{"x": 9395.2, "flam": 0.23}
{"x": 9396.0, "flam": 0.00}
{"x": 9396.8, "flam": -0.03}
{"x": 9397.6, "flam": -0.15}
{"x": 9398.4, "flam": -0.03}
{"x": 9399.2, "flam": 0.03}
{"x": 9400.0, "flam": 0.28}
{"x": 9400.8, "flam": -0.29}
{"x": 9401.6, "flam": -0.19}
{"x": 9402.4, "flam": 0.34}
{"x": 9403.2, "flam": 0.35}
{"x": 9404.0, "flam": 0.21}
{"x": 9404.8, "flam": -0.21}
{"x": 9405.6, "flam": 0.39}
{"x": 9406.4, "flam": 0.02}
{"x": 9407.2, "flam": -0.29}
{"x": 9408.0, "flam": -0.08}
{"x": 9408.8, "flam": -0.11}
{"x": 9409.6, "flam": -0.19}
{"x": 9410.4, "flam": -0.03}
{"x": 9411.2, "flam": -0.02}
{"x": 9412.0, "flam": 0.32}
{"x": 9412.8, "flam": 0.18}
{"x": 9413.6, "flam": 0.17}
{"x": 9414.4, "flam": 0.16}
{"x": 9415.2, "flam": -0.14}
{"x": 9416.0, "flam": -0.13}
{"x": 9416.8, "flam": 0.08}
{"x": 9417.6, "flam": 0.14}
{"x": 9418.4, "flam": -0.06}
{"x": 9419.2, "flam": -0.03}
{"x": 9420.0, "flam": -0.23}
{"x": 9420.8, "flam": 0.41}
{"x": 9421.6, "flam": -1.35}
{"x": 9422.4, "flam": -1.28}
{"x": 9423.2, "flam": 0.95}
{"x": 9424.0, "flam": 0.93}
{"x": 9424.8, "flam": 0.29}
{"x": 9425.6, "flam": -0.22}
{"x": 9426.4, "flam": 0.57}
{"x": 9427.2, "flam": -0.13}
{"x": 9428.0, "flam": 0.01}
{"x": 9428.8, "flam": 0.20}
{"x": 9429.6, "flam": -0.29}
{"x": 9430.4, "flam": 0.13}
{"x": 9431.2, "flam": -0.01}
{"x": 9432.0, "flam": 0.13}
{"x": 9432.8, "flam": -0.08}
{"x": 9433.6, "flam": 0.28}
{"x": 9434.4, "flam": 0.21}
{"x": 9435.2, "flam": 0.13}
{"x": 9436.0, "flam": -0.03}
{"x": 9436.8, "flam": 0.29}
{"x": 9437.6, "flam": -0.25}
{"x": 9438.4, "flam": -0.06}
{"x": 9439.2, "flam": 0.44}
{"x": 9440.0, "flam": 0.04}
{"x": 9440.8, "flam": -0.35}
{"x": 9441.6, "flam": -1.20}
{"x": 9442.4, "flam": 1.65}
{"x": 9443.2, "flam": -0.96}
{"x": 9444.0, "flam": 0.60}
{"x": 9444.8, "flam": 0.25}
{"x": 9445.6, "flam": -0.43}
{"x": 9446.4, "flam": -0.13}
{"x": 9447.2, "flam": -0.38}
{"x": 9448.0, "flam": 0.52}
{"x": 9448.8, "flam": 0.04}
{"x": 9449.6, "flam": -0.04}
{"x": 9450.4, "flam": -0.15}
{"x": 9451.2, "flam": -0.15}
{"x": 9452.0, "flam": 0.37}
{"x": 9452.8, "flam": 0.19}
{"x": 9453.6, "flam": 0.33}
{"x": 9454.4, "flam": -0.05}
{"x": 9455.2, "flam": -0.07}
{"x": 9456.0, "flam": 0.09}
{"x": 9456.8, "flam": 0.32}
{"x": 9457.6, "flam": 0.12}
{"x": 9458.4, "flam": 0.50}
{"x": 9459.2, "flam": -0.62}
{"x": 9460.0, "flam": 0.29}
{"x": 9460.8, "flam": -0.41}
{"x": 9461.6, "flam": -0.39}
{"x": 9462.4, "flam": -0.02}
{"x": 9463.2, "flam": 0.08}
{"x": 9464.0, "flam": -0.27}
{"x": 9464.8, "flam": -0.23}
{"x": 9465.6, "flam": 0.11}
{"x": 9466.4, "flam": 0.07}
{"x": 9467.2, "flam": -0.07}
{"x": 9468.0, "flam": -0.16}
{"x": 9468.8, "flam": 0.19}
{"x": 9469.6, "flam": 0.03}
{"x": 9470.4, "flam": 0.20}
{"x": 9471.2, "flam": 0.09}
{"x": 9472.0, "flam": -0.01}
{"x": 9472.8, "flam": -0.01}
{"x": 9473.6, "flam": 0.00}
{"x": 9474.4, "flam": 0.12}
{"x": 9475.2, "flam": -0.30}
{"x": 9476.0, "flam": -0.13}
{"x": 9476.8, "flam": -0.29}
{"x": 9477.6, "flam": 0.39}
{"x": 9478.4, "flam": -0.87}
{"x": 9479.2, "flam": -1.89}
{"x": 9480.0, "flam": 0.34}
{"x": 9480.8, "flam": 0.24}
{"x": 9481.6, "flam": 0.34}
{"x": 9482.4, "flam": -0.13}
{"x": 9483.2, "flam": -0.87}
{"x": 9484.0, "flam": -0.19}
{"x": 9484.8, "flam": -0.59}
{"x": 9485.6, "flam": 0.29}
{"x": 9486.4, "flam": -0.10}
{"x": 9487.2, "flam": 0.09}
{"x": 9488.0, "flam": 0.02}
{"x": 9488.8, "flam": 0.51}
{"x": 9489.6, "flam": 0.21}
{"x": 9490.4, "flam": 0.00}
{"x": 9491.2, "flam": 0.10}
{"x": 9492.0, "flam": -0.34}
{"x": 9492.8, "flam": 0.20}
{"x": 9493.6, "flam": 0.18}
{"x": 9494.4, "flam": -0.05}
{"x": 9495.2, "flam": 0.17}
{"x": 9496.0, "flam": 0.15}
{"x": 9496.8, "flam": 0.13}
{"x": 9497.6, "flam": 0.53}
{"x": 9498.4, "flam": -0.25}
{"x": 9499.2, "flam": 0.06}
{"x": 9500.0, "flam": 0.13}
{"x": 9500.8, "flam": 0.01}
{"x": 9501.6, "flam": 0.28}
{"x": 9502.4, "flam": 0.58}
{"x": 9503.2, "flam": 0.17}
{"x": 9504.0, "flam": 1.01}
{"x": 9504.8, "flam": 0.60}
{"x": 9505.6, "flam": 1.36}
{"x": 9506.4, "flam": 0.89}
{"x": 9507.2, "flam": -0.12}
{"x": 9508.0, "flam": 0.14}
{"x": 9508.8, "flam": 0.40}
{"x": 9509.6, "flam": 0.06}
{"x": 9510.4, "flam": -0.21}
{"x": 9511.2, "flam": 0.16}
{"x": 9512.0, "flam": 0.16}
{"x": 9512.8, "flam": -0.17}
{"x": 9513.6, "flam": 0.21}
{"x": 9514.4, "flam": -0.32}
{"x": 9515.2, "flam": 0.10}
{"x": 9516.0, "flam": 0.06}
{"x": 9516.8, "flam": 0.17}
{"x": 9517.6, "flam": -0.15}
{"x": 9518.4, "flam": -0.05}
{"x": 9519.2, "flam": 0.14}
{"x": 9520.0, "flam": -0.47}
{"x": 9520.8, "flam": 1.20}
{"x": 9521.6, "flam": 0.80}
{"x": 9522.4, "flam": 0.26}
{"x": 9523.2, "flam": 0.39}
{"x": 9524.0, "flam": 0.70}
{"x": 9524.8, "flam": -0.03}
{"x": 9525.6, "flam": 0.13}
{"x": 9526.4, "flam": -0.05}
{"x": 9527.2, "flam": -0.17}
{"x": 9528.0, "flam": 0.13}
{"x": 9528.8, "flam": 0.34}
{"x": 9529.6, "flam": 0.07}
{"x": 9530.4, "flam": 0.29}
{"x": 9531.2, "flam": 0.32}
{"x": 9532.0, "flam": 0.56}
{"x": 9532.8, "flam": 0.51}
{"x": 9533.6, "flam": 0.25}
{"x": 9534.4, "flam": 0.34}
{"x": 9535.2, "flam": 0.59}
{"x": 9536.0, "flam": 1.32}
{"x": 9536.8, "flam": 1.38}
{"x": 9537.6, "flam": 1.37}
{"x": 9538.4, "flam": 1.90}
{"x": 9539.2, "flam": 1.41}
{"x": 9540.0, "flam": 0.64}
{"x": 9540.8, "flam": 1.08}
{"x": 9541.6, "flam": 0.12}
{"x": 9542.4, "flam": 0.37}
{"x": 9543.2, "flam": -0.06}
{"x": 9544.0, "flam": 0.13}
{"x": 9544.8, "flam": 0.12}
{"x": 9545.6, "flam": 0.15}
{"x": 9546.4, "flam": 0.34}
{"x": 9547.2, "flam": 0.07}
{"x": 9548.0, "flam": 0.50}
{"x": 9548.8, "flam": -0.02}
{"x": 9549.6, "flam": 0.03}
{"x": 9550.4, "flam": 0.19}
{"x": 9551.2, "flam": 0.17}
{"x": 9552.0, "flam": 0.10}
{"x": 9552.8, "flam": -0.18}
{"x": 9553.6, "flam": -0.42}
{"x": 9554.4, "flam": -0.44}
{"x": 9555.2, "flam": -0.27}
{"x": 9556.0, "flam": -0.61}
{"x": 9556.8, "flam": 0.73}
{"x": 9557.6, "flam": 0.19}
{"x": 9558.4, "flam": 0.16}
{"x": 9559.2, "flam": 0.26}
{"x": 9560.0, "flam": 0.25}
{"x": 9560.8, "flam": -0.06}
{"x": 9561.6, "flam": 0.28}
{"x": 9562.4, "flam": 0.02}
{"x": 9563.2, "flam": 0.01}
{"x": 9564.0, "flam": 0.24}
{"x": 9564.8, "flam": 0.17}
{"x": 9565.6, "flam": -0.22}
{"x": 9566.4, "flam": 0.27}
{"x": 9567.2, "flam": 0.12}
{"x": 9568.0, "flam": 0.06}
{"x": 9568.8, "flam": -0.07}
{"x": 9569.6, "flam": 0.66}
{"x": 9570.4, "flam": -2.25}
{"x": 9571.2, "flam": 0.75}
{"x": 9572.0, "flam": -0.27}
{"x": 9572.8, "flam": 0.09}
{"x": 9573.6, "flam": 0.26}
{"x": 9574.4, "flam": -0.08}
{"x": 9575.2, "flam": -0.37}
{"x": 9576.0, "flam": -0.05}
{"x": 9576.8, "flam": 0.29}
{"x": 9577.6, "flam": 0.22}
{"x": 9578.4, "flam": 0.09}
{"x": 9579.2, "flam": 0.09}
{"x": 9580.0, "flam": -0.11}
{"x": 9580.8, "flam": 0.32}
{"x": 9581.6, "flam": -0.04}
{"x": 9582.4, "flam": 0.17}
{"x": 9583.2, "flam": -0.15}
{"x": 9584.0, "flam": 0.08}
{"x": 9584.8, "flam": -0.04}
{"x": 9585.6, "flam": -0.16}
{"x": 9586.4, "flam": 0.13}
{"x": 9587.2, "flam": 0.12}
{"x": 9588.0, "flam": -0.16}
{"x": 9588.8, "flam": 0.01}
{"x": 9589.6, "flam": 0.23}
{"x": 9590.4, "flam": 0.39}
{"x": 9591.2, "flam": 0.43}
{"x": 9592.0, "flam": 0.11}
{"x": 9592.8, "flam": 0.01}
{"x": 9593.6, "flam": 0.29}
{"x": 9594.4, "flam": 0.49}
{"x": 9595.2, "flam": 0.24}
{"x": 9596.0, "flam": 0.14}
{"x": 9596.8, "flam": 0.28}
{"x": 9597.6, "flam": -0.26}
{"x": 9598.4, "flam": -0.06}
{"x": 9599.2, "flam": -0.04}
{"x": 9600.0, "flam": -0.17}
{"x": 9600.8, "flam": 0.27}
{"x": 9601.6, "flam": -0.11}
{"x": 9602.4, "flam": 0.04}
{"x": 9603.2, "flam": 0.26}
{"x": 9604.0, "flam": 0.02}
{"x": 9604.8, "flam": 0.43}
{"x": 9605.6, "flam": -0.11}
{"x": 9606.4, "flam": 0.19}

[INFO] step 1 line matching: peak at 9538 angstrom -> Hbeta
